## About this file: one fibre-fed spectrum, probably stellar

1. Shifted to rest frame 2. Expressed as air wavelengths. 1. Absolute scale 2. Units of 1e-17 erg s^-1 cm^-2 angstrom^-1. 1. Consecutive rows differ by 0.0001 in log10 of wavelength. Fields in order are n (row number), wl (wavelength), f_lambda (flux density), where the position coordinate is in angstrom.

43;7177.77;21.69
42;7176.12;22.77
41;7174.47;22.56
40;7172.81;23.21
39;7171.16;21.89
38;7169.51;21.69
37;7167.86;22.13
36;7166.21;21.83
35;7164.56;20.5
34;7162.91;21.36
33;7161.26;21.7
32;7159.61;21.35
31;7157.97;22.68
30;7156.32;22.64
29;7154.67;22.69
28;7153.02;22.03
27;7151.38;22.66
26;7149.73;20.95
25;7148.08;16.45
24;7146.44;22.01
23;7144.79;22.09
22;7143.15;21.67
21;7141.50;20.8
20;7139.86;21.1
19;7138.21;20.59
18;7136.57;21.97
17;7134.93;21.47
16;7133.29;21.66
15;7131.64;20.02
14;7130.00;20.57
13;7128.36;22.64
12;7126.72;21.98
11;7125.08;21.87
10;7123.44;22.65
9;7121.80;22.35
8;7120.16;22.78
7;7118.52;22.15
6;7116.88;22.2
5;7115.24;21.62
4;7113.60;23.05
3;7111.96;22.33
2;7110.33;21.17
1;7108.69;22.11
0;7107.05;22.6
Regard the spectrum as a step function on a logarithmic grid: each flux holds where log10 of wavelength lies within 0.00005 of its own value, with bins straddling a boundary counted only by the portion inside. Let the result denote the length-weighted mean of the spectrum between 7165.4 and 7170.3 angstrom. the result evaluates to 21.9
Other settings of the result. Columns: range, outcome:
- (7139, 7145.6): 21.4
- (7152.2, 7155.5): 22.3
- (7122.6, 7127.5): 22.2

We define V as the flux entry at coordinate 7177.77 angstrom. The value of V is 21.69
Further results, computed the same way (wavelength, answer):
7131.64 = 20.02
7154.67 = 22.69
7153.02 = 22.03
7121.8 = 22.35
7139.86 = 21.1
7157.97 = 22.68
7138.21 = 20.59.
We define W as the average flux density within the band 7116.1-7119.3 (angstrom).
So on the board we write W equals 22.2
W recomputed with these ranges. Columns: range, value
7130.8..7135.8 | 21.1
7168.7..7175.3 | 22.3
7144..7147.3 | 22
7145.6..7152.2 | 20.5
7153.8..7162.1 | 22.2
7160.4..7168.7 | 21.5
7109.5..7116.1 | 22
